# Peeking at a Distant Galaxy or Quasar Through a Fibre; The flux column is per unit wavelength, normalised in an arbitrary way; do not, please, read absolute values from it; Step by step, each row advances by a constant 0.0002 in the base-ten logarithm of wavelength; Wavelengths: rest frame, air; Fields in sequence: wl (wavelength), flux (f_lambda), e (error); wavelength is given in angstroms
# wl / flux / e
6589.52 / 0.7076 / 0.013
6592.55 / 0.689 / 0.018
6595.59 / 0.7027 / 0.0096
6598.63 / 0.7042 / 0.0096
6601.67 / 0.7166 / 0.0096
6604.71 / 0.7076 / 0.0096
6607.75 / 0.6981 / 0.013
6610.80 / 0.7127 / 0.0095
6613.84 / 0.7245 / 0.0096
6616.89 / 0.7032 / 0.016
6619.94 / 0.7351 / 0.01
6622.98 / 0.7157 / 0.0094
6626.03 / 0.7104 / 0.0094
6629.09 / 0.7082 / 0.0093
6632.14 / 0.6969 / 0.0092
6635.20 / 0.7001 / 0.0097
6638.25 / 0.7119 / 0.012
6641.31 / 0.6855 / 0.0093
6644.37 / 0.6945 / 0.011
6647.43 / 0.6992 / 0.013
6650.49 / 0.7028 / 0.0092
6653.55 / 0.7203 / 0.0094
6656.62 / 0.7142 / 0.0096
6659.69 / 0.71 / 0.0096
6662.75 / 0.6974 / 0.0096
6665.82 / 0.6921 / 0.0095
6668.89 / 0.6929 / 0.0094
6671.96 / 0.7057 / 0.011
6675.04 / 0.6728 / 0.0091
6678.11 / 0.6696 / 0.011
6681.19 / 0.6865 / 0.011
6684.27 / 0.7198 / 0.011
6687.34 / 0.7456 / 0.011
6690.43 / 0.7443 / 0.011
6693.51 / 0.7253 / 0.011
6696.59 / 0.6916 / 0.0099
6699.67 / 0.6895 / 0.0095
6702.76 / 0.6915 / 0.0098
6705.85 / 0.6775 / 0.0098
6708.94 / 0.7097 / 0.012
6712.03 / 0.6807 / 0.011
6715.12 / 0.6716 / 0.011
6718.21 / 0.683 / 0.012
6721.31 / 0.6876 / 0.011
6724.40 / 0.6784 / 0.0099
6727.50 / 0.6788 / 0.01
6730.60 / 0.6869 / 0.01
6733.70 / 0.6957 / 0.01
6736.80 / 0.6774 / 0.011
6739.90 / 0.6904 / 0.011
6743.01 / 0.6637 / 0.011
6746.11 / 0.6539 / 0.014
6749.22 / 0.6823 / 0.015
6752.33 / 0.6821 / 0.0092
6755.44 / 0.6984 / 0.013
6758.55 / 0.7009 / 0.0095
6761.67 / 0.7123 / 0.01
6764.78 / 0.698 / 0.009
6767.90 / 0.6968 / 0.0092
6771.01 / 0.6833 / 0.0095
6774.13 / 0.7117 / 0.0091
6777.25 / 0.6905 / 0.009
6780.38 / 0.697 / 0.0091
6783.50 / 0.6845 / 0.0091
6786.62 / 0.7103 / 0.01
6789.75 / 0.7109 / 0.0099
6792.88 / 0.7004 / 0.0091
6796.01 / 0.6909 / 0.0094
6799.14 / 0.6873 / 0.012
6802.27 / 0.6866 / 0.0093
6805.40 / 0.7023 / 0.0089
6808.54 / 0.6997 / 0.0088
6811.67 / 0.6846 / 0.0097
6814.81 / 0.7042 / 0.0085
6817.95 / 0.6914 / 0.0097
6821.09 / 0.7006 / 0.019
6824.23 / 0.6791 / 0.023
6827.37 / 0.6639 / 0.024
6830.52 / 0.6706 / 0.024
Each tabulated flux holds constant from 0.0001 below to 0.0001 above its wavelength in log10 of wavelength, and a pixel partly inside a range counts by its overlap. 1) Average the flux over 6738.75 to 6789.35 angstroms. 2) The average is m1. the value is 0.691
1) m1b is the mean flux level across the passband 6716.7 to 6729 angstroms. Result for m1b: 0.682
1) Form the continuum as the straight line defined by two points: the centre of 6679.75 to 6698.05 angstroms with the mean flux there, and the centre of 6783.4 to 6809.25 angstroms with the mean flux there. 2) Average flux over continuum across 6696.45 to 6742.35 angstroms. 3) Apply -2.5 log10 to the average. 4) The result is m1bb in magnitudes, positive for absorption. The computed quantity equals 0.04 mag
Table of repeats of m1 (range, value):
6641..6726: 0.698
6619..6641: 0.709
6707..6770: 0.686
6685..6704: 0.715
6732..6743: 0.684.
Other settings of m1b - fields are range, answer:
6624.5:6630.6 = 0.708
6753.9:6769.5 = 0.701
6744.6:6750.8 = 0.668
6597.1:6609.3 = 0.706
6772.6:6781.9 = 0.699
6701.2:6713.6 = 0.689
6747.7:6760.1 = 0.691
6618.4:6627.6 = 0.72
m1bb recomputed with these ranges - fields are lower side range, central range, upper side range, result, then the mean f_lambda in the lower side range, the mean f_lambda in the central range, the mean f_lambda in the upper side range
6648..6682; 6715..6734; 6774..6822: 0.021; 0.697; 0.683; 0.697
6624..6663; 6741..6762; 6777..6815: 0.024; 0.704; 0.683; 0.696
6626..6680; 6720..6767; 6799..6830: 0.012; 0.699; 0.686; 0.69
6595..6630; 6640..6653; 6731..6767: 0.012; 0.712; 0.698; 0.687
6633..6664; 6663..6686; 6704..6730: 0.006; 0.704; 0.692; 0.684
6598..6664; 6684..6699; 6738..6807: -0.035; 0.708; 0.724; 0.692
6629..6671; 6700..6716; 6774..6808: 0.020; 0.702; 0.687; 0.697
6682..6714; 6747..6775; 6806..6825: 0.008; 0.707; 0.695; 0.694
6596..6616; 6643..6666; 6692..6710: -0.002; 0.71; 0.705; 0.697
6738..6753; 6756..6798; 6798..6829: -0.027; 0.674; 0.699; 0.69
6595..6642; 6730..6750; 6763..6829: 0.032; 0.709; 0.678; 0.694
